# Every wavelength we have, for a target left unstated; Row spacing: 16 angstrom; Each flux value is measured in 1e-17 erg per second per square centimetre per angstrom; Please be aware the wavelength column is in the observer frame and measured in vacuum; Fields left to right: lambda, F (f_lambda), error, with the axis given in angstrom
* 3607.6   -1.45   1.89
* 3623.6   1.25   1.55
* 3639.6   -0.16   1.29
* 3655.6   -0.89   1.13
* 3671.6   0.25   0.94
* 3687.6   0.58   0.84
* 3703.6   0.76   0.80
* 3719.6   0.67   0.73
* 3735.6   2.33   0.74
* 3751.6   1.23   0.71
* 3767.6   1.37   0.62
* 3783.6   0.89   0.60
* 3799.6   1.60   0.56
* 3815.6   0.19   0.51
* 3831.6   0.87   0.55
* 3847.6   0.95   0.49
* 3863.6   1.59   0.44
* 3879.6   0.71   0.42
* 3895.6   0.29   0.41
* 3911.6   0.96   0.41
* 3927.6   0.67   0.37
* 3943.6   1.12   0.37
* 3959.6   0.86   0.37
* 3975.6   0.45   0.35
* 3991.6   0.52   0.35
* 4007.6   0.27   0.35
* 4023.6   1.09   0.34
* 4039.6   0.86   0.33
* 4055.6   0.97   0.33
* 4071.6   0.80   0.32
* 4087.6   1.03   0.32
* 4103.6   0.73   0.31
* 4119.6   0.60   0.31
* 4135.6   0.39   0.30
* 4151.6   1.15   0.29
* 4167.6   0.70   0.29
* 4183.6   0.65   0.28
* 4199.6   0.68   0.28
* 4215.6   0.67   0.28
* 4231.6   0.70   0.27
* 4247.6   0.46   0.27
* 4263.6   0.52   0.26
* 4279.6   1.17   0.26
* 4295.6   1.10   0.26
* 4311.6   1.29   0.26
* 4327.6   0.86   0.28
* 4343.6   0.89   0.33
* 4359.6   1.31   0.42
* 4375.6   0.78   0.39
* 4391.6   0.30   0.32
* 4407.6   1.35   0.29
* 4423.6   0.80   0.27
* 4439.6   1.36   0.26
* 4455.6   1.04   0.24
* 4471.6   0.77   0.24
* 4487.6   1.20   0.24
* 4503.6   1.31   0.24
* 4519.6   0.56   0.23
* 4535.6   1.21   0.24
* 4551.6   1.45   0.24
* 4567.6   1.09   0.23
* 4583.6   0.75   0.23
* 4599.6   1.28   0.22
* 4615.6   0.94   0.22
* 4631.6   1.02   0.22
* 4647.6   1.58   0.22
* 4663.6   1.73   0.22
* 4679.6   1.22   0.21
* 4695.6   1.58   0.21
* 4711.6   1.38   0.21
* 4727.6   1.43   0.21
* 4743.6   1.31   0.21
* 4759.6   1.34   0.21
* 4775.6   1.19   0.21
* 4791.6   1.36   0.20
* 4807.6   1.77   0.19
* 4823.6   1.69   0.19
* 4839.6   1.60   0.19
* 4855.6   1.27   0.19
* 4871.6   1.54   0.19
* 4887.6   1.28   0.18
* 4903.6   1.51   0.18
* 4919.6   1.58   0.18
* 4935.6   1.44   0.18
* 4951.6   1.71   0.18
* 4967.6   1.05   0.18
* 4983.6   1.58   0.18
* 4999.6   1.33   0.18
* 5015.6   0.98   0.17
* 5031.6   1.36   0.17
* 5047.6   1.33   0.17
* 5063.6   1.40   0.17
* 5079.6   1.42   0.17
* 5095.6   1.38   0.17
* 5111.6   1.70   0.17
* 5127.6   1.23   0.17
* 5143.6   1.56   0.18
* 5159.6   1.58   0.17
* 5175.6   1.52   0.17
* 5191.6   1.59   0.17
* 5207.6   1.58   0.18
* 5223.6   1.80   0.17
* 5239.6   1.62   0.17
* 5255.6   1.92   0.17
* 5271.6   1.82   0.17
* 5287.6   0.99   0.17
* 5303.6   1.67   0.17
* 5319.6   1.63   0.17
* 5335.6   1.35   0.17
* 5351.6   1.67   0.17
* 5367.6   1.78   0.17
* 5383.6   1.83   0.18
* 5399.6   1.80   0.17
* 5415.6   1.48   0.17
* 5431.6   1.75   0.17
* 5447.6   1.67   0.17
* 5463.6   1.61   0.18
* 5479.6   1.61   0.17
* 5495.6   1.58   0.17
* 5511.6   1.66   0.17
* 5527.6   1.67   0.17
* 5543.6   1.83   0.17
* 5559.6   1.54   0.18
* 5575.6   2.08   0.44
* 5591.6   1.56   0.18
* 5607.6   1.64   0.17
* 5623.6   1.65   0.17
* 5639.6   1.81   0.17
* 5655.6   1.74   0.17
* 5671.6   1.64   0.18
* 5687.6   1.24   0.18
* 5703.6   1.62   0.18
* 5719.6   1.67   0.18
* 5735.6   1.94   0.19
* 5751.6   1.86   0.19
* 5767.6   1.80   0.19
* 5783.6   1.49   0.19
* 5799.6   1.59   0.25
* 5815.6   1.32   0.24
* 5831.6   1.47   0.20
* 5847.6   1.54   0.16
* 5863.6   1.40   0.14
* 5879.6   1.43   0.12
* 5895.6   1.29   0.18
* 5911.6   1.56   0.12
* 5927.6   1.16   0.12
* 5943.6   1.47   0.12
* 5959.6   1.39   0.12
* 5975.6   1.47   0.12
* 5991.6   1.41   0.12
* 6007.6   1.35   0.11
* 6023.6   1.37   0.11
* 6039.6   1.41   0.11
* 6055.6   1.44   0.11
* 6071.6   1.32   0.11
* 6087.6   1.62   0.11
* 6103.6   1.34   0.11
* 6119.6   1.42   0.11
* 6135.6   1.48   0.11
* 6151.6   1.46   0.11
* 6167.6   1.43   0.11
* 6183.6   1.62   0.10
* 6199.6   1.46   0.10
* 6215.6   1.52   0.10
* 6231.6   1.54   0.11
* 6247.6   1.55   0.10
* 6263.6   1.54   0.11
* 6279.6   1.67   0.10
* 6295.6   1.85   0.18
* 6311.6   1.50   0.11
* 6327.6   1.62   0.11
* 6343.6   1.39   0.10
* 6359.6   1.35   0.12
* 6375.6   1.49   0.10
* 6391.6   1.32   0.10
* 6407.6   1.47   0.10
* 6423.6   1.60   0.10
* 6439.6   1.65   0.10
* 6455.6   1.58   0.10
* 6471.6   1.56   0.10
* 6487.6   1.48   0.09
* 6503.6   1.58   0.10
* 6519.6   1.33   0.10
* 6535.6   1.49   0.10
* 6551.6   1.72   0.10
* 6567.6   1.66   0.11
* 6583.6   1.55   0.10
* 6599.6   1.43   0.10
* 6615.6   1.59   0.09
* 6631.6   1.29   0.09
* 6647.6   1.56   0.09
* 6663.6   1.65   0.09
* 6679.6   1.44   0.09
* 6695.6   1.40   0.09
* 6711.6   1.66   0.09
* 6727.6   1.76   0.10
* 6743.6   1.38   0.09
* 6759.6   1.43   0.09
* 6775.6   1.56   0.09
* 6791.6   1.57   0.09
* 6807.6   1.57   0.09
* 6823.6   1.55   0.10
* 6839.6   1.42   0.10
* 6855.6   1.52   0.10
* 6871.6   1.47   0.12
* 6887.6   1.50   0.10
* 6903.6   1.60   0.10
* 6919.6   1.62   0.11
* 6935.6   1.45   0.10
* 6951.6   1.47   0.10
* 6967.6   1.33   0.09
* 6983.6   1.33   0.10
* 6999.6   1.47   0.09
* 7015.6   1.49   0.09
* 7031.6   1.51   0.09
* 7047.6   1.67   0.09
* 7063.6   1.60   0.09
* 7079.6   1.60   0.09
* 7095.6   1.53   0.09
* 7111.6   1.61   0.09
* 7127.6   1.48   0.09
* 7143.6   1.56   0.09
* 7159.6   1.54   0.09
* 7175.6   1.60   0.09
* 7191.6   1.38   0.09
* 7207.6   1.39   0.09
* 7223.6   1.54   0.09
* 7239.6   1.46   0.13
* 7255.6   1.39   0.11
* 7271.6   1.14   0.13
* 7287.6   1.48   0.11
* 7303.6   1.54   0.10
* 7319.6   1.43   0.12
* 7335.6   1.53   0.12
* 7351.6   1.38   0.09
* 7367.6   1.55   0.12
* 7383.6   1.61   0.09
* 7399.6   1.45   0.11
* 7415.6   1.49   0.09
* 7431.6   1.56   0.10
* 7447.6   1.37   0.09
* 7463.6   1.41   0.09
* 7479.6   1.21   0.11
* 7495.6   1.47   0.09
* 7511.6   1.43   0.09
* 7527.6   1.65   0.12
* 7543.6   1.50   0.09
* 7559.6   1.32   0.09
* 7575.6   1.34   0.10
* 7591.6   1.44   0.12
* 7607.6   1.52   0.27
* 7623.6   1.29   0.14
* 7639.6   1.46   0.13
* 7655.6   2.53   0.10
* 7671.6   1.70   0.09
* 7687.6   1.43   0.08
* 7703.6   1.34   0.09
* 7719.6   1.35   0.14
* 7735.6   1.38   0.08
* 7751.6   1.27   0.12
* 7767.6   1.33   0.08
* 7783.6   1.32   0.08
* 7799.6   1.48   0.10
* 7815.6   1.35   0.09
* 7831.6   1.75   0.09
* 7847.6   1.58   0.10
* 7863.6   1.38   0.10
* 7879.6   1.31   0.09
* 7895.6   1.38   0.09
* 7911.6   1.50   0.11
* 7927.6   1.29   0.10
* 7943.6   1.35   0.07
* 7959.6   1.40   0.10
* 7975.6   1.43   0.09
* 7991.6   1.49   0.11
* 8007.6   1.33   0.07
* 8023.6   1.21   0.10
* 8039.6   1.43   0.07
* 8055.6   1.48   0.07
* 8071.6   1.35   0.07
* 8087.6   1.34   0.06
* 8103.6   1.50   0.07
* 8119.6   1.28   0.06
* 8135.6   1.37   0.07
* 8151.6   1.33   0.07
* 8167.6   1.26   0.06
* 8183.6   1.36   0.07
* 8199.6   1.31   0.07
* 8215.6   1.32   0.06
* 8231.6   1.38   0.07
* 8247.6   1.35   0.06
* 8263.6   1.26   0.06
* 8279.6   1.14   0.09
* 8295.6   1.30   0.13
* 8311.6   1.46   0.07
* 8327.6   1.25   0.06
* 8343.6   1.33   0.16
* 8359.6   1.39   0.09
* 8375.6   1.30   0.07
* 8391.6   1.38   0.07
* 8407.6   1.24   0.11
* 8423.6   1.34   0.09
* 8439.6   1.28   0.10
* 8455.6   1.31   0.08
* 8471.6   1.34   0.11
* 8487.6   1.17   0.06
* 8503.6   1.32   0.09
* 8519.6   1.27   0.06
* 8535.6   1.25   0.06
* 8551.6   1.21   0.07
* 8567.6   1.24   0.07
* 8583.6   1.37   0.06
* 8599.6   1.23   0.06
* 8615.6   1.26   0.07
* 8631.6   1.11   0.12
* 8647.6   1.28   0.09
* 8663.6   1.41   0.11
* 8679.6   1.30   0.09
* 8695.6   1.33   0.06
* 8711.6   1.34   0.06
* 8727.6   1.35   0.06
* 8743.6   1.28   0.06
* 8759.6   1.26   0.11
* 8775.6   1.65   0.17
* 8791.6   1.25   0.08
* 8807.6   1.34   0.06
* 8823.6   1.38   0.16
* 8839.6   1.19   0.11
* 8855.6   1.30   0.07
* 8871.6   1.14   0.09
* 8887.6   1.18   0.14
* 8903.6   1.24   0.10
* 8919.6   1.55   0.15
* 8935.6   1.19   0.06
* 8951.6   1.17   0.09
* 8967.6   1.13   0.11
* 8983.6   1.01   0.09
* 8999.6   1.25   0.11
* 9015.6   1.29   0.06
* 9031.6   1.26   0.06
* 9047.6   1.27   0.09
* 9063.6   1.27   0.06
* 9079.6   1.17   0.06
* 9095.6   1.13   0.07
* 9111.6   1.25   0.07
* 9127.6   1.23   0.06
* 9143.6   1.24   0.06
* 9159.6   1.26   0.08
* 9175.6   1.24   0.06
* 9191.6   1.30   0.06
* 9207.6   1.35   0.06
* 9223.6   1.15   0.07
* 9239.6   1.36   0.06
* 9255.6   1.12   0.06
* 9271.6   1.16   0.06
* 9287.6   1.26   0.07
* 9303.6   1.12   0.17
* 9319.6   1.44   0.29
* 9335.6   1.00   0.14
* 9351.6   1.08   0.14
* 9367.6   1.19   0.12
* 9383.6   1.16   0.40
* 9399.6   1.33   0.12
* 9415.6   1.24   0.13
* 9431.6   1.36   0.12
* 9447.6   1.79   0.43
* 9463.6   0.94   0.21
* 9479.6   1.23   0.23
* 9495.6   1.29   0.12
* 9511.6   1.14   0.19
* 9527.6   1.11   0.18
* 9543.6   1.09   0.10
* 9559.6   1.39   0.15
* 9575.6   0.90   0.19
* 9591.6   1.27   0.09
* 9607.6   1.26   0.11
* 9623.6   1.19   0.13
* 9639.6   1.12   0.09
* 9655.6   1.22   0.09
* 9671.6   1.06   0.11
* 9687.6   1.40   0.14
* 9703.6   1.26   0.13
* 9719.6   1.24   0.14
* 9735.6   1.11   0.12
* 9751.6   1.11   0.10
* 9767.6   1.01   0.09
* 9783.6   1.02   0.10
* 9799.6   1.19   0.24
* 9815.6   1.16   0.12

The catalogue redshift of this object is 0.166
